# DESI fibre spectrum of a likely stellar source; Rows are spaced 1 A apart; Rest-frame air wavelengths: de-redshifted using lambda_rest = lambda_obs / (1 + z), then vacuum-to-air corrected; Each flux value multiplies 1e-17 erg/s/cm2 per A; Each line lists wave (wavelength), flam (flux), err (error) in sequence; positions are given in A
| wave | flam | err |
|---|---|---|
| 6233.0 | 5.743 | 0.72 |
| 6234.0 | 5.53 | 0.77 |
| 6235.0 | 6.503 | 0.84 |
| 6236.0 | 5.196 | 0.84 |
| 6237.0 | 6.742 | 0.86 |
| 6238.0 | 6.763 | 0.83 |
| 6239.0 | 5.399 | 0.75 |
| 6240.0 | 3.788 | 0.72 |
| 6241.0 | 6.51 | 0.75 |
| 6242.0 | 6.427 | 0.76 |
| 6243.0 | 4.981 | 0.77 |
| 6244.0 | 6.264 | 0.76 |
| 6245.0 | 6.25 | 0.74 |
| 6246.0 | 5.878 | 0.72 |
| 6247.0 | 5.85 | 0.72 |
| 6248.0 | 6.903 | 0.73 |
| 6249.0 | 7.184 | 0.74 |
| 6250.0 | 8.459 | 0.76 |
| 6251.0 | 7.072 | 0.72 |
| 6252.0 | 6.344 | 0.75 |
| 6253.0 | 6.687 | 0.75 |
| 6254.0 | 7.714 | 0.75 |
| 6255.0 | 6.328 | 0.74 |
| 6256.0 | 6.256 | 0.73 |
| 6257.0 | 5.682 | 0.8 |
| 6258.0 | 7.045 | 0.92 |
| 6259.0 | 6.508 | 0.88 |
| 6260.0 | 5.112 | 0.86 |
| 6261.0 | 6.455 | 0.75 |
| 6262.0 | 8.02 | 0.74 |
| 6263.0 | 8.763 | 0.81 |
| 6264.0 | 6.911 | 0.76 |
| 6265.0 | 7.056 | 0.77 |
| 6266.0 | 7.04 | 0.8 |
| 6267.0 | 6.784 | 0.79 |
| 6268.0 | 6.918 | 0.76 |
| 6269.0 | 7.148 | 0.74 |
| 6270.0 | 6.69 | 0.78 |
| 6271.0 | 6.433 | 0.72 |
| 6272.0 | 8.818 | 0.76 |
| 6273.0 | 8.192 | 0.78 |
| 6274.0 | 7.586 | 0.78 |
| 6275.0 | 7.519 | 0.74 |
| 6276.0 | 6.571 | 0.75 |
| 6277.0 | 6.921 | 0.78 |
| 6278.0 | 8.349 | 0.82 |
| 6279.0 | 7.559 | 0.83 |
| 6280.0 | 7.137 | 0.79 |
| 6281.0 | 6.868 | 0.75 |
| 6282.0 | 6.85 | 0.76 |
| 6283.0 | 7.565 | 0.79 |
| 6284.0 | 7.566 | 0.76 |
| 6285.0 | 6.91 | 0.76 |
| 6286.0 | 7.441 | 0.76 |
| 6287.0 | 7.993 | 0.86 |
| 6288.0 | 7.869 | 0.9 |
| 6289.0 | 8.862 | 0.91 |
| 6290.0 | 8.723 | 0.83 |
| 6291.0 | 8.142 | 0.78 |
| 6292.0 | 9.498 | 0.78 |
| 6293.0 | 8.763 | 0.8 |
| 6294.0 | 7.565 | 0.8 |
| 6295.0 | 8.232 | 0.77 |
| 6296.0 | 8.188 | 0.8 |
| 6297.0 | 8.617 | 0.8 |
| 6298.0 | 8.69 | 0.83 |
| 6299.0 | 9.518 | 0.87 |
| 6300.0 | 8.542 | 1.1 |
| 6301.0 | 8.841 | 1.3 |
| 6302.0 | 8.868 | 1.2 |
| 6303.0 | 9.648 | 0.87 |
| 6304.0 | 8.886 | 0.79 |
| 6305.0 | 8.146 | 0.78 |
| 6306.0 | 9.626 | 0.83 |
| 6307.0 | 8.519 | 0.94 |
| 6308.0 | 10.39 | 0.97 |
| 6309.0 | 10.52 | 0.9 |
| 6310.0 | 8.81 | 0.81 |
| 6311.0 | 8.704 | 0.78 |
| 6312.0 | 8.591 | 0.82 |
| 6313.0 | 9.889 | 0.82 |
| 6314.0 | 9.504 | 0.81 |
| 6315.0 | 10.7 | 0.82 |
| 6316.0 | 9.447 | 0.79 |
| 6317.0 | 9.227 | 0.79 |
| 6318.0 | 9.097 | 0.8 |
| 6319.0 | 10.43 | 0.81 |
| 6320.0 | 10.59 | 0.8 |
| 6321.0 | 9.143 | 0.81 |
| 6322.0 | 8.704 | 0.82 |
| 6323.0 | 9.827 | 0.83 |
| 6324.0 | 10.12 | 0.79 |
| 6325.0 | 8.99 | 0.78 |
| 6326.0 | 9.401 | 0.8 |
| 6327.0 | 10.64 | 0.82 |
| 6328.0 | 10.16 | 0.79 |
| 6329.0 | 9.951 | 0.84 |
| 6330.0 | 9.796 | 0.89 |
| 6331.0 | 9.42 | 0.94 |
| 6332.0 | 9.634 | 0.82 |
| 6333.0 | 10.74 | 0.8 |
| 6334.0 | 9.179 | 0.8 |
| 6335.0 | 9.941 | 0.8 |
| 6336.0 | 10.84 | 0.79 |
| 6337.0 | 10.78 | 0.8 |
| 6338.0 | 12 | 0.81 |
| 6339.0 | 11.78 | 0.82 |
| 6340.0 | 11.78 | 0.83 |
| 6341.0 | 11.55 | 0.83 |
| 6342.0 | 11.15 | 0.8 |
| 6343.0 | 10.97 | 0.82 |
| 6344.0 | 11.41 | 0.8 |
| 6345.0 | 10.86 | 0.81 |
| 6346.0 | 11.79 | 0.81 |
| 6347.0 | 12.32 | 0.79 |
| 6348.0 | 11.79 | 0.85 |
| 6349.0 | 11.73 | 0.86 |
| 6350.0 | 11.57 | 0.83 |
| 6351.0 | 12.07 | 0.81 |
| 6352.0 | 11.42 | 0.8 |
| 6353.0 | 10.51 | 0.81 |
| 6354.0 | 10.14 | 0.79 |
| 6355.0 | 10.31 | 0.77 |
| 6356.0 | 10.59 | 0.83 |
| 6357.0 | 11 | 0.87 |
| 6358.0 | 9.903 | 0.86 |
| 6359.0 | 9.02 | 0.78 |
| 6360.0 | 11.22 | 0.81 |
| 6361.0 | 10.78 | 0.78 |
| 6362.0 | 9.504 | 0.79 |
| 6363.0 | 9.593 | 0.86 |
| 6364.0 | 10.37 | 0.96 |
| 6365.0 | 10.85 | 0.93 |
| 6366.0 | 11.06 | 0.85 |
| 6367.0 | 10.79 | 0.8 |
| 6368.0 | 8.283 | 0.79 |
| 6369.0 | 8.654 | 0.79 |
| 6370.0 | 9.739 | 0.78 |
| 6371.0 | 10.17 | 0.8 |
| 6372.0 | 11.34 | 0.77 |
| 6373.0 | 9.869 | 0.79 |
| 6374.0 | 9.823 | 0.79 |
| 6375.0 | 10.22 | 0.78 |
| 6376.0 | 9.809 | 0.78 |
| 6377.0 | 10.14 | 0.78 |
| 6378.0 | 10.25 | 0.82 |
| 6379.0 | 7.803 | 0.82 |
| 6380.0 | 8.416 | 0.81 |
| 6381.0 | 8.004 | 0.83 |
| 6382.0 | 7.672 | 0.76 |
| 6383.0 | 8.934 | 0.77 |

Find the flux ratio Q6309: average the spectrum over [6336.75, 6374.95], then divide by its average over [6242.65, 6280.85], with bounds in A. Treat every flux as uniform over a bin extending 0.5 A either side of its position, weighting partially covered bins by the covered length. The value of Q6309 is 1.55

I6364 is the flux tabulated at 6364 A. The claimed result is 10.37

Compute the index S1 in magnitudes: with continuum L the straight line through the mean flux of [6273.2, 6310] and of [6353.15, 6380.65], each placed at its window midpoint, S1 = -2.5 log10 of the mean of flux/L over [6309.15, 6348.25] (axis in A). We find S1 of -0.12 mag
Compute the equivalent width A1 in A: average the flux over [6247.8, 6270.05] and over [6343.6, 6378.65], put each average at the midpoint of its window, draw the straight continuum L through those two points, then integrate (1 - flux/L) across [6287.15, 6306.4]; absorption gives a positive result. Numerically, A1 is -1.0 A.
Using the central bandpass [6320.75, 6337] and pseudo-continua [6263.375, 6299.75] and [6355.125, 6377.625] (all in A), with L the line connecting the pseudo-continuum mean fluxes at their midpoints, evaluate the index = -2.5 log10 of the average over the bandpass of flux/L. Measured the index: -0.09 mag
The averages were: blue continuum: 7.72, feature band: 9.82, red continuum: 10.1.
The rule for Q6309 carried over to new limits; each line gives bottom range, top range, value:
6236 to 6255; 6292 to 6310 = 1.40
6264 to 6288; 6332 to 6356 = 1.52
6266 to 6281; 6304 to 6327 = 1.30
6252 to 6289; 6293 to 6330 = 1.30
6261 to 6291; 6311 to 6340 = 1.33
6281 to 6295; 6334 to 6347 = 1.41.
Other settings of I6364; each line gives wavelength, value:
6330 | 9.796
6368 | 8.283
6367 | 10.79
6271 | 6.433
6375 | 10.22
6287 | 7.993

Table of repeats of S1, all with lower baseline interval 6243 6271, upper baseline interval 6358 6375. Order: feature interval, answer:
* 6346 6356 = -0.178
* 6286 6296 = -0.076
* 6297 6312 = -0.113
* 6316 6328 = -0.112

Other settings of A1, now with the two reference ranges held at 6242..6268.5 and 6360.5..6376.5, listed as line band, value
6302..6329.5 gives -3.4 A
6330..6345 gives -2.7 A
